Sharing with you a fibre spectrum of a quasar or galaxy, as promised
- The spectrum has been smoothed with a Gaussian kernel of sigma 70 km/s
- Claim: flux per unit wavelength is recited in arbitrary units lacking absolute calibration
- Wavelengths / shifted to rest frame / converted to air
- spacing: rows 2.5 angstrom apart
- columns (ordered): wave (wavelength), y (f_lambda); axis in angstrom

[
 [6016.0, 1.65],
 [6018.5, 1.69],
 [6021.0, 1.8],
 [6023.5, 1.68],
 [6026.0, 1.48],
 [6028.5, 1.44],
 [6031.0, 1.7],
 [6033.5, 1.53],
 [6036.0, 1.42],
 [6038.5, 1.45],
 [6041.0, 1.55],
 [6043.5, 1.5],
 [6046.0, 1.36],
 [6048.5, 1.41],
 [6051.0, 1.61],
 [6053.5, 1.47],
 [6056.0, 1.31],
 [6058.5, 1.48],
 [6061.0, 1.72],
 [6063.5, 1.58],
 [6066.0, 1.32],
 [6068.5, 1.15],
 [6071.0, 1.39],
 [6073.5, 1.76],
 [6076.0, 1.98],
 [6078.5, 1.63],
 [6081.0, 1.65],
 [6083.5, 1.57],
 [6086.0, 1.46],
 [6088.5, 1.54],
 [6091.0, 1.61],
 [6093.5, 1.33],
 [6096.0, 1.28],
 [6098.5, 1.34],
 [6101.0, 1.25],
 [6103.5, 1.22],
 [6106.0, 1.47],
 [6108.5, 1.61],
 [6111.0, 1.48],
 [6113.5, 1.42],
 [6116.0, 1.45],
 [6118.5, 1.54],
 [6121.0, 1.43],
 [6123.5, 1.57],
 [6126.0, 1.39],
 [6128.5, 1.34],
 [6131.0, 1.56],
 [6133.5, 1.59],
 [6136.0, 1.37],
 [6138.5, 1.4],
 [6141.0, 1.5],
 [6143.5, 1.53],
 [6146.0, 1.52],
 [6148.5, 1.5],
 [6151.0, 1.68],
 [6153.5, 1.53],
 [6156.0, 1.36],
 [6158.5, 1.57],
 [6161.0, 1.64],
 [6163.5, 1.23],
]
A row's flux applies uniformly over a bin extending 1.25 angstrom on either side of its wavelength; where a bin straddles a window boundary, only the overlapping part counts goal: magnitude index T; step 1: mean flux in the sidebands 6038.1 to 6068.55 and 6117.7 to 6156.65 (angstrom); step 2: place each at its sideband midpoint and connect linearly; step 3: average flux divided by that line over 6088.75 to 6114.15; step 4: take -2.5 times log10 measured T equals 0.06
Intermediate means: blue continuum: 1.47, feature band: 1.41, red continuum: 1.49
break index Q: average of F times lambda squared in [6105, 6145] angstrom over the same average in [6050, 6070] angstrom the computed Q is 1.04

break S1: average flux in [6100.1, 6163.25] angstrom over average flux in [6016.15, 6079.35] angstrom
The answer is 0.96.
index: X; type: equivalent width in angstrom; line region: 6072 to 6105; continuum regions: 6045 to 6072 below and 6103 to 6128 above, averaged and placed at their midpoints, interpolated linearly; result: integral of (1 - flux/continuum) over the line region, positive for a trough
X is -1.3 angstrom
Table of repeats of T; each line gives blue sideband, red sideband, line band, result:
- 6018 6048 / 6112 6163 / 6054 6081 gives -0.01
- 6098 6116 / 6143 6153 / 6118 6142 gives 0.02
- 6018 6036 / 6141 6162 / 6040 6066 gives 0.07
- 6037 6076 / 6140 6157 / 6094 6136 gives 0.06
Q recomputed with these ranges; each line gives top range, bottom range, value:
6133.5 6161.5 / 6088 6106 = 1.12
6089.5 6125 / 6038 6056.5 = 1.00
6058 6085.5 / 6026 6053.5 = 1.06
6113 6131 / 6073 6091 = 0.90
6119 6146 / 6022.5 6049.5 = 1.01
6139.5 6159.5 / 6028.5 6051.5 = 1.05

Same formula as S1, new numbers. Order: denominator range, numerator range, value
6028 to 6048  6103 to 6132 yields 0.98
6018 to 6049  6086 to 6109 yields 0.91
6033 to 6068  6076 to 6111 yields 1.00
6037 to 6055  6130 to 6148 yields 1.01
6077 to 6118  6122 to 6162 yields 1.03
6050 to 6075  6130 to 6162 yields 1.02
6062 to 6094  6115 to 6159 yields 0.97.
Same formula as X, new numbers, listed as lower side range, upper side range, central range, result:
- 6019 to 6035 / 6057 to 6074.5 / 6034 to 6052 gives 0.9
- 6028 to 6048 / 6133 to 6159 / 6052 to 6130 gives 1.0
